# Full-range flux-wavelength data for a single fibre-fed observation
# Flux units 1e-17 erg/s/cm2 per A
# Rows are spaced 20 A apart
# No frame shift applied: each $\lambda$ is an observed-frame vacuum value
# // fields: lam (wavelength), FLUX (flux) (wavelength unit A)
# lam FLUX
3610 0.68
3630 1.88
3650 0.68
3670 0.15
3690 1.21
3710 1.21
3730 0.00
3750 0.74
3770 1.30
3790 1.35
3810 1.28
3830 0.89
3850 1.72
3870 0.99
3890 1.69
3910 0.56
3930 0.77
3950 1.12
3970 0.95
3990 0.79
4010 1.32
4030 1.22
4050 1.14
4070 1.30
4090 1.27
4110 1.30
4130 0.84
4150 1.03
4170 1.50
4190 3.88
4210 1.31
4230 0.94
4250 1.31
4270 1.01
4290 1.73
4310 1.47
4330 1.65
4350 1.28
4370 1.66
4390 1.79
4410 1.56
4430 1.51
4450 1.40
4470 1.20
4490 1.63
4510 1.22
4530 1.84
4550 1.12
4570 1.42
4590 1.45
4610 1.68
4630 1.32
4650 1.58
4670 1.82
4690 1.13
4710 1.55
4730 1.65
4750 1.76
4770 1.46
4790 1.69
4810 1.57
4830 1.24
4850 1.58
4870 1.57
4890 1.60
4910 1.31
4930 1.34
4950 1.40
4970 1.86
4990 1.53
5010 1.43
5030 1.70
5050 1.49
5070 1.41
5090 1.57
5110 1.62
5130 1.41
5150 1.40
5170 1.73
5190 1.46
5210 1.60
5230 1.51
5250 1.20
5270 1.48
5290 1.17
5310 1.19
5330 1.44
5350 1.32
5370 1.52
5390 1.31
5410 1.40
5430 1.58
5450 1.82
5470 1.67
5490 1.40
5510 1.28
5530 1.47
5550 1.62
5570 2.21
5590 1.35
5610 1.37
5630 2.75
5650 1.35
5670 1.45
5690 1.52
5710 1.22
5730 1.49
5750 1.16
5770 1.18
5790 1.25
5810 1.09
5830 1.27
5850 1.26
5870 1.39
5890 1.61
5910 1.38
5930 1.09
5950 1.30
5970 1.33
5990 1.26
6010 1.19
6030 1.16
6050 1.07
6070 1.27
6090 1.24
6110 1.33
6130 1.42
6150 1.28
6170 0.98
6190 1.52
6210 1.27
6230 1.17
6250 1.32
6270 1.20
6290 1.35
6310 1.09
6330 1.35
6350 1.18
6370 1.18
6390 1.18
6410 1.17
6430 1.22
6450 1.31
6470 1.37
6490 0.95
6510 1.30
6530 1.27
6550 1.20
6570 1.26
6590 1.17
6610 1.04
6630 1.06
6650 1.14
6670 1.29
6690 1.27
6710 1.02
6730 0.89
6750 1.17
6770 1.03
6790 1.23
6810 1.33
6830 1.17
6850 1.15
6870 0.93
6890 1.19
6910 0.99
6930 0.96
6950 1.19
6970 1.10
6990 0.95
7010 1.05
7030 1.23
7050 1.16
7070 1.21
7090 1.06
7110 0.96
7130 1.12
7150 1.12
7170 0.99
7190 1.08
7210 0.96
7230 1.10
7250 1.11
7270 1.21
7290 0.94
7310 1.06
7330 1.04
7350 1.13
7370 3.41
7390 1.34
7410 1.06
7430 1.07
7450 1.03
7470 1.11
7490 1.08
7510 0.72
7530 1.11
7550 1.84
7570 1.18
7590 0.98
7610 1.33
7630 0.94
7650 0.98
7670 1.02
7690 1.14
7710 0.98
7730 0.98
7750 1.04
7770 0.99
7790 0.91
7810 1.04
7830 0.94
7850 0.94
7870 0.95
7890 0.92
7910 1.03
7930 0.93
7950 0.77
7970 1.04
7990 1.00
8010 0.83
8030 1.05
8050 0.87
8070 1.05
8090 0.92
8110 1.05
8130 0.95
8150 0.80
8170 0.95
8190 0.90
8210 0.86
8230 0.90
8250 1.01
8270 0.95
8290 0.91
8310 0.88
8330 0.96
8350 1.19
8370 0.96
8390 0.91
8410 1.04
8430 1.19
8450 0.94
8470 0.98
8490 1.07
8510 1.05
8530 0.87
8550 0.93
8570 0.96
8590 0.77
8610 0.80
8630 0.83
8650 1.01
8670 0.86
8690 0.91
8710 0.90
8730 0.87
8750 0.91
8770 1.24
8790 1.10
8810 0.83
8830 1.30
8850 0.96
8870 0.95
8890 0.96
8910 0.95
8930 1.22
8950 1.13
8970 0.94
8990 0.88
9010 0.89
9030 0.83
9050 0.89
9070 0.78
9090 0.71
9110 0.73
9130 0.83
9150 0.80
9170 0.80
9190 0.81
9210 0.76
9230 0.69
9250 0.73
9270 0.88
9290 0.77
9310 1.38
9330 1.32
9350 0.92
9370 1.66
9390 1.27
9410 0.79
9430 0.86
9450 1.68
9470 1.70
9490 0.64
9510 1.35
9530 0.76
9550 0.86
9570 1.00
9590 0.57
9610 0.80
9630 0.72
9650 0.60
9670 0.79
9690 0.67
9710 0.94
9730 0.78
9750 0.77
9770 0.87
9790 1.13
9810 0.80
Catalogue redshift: 0.12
